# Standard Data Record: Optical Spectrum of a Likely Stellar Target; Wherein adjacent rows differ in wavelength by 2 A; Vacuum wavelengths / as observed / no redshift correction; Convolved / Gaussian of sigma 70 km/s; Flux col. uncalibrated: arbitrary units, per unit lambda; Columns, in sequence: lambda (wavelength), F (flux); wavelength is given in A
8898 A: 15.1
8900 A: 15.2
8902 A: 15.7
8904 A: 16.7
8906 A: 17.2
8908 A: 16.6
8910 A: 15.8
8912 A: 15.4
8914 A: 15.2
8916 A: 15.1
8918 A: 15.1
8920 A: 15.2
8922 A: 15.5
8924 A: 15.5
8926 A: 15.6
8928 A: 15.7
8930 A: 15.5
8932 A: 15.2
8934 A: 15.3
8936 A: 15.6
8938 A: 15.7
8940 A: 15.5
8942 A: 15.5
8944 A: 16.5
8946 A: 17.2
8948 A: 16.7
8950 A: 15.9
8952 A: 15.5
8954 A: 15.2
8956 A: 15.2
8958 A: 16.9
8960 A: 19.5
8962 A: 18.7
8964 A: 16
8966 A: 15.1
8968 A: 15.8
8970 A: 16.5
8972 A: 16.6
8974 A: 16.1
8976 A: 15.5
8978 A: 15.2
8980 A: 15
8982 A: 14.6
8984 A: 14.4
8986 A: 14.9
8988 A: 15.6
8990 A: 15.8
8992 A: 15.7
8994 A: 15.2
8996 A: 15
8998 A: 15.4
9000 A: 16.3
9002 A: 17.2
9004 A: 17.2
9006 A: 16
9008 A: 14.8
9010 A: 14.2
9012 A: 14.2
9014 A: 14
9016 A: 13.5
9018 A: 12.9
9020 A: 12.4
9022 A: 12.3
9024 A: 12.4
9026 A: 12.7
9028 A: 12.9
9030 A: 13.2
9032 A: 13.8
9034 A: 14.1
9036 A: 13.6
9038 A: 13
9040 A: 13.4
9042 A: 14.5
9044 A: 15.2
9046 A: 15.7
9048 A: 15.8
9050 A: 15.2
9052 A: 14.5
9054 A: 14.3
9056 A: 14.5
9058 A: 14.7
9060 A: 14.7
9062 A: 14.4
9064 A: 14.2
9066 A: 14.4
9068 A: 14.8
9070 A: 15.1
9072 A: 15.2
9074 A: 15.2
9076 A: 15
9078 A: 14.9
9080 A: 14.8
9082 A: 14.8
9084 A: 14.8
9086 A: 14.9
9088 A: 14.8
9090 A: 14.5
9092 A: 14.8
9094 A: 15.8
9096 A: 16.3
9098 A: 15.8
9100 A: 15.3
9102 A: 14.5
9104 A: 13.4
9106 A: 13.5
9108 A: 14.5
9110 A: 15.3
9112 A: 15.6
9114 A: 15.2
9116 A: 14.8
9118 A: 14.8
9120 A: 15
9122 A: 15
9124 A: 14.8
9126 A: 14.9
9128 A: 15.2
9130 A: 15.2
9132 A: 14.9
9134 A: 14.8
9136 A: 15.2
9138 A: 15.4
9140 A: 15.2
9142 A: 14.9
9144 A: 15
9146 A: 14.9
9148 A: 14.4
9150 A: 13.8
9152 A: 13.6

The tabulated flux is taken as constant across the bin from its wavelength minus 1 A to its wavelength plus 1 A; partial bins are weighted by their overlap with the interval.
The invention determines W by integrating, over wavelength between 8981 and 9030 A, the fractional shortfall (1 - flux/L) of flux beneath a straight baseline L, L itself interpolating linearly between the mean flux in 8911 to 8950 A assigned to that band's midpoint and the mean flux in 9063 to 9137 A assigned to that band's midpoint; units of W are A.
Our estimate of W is 2.51 A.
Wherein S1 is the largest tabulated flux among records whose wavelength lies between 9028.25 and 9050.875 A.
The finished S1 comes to 15.8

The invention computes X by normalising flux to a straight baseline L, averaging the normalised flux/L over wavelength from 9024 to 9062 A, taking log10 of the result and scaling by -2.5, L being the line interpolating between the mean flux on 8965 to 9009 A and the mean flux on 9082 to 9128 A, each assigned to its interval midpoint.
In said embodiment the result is 0.08 mag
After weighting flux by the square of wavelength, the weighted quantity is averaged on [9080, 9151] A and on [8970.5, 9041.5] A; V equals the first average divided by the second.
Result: 1.05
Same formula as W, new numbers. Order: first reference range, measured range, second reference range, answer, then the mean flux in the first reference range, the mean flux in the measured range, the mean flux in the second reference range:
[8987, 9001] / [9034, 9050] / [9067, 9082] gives 0.8 A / 15.6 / 14.5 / 15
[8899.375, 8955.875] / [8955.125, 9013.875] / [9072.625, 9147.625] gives -1.1 A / 15.7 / 15.8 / 15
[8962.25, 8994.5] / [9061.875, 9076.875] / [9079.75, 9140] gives 0.3 A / 15.6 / 14.8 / 15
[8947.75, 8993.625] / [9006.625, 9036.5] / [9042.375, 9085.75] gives 3.7 A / 15.9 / 13.4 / 14.9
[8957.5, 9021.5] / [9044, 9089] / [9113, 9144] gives 1.1 A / 15.5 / 14.9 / 15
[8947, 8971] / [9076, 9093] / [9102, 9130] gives 0.3 A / 16.4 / 14.8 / 14.8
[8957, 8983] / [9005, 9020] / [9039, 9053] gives 1.4 A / 16.3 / 14.1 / 14.9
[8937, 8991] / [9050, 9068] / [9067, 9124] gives 0.8 A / 16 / 14.5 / 14.9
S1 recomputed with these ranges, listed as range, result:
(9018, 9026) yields 12.9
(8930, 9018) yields 19.5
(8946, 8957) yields 17.2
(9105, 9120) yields 15.6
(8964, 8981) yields 16.6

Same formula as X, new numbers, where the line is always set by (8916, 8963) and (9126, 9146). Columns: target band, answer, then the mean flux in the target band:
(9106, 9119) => 0.02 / 14.9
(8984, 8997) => 0.03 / 15.3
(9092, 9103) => -0.02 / 15.5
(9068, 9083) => 0.03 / 15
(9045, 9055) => 0.03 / 15.1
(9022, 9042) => 0.17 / 13.2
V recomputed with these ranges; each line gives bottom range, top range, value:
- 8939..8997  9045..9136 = 0.96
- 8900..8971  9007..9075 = 0.90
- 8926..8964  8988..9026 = 0.92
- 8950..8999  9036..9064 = 0.94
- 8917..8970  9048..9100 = 0.96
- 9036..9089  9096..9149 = 1.03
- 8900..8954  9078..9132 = 0.99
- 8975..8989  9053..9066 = 0.98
